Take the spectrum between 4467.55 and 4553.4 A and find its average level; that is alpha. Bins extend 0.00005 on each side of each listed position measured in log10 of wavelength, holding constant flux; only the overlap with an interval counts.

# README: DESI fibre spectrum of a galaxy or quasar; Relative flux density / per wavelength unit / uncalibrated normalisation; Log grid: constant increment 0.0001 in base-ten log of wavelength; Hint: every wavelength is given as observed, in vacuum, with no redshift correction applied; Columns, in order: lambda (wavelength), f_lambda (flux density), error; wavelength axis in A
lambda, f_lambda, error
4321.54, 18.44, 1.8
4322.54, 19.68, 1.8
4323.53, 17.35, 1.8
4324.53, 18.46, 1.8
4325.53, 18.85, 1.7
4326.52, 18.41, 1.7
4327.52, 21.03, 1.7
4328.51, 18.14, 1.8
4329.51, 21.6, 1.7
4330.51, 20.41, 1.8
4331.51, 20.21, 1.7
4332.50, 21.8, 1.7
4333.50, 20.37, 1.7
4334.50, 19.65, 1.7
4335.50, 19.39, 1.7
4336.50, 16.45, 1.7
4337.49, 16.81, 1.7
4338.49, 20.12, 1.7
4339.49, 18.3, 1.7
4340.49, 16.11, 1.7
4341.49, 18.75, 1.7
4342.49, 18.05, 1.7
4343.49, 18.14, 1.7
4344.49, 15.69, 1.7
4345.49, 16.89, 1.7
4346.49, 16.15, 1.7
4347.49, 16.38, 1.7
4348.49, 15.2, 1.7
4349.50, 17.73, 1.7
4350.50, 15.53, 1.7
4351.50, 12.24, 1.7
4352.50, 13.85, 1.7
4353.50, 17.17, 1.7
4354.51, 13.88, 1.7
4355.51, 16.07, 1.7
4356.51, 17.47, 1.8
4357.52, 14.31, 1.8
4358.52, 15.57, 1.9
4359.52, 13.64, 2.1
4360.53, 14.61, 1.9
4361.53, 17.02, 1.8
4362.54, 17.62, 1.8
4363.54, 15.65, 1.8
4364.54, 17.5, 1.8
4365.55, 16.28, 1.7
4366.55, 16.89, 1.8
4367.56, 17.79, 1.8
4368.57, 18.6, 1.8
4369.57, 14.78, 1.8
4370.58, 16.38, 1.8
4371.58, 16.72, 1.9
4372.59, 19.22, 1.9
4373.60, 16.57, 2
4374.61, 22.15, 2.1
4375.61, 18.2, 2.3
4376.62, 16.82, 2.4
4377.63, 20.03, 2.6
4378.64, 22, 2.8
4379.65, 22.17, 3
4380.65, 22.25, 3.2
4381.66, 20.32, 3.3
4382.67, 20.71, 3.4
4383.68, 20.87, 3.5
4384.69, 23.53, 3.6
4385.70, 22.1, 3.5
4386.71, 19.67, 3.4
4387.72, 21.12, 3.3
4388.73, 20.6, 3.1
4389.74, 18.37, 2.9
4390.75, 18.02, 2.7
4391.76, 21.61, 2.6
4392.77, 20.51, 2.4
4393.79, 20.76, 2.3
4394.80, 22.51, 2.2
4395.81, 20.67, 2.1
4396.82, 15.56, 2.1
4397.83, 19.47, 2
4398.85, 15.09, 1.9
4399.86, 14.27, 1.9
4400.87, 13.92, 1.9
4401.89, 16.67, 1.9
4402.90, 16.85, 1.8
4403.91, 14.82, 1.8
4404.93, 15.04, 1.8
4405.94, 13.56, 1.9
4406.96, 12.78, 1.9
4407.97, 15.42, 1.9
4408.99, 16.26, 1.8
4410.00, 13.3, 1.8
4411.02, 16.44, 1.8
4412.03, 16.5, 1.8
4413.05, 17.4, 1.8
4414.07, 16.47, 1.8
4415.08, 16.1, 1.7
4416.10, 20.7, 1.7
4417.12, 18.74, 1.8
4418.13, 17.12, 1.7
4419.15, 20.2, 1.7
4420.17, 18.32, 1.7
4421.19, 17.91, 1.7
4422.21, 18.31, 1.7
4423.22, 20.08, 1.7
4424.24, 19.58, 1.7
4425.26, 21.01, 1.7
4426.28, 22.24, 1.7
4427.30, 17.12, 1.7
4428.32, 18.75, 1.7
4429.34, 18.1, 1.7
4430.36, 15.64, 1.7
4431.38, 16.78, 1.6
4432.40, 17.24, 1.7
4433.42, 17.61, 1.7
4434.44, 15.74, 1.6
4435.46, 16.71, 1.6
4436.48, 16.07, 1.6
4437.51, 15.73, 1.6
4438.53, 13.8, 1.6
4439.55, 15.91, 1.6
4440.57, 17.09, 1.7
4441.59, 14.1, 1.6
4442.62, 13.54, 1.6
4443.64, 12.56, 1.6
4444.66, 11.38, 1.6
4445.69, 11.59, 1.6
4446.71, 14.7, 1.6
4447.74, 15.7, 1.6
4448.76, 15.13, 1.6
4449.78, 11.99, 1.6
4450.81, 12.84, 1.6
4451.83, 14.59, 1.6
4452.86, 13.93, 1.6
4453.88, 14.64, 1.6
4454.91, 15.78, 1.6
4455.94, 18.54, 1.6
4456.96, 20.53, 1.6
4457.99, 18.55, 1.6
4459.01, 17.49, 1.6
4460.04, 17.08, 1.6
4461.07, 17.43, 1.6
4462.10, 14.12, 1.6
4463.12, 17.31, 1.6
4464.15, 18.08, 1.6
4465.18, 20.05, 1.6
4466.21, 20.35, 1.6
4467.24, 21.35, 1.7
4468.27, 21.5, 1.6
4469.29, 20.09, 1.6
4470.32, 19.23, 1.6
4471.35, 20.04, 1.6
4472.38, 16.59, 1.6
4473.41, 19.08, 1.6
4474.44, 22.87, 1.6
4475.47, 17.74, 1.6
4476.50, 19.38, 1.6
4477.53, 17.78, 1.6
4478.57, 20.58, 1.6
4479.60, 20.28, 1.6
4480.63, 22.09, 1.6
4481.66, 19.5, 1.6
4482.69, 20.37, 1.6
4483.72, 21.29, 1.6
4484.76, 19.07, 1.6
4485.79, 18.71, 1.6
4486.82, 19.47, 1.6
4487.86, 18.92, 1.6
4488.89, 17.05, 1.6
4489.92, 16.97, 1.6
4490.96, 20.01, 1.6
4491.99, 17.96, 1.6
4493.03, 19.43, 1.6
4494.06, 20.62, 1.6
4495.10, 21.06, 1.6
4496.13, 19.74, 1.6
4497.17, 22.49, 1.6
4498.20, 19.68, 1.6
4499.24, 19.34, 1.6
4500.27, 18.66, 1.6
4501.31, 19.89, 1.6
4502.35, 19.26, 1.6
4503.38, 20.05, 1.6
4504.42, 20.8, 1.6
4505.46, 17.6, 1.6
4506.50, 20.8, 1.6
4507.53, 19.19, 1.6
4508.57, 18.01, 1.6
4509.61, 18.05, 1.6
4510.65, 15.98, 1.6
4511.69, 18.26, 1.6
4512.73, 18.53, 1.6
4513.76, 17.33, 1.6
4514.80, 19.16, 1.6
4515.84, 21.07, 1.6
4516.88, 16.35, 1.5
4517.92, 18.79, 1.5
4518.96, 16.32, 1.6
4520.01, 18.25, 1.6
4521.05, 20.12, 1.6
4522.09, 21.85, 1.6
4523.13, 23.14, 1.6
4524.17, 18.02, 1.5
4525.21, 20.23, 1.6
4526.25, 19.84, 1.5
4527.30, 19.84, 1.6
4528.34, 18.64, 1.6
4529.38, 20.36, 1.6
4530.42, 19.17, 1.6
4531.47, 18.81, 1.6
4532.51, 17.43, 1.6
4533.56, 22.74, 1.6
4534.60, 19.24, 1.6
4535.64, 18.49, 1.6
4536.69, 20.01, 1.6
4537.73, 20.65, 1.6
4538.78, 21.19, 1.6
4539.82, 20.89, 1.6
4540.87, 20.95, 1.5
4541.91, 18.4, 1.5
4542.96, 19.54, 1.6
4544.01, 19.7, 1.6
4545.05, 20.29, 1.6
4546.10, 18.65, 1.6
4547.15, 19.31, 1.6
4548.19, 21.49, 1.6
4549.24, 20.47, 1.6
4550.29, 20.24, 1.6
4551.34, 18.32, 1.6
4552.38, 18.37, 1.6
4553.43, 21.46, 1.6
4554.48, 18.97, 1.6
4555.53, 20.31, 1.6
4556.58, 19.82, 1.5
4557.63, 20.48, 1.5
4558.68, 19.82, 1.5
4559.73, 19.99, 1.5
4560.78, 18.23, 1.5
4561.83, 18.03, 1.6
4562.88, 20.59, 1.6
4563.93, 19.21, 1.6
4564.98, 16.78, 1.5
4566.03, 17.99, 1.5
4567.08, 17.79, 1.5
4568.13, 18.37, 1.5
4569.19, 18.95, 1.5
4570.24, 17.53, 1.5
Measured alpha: 19.5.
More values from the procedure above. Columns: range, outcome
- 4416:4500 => 17.9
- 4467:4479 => 19.6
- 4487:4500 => 19.4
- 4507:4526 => 18.8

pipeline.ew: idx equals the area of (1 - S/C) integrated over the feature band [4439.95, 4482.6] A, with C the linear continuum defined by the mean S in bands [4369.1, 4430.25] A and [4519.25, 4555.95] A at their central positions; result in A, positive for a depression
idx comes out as 3.9 A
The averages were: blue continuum 18.4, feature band 17.3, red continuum 19.8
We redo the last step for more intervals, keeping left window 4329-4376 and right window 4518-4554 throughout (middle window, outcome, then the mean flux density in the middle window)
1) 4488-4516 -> 0.2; 19.1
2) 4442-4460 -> 3.5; 15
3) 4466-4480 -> -0.6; 19.8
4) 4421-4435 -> 0.0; 18.3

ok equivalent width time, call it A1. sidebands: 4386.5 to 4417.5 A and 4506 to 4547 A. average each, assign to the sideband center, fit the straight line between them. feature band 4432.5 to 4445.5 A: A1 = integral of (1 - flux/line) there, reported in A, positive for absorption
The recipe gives 2.1 A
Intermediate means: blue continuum 17.4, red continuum 19.3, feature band 15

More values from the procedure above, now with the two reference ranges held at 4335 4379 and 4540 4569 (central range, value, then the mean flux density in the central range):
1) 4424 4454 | 3.72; 15.7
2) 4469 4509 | -2.06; 19.5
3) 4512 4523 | 0.01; 18.9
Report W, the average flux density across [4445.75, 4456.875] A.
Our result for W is 14.9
